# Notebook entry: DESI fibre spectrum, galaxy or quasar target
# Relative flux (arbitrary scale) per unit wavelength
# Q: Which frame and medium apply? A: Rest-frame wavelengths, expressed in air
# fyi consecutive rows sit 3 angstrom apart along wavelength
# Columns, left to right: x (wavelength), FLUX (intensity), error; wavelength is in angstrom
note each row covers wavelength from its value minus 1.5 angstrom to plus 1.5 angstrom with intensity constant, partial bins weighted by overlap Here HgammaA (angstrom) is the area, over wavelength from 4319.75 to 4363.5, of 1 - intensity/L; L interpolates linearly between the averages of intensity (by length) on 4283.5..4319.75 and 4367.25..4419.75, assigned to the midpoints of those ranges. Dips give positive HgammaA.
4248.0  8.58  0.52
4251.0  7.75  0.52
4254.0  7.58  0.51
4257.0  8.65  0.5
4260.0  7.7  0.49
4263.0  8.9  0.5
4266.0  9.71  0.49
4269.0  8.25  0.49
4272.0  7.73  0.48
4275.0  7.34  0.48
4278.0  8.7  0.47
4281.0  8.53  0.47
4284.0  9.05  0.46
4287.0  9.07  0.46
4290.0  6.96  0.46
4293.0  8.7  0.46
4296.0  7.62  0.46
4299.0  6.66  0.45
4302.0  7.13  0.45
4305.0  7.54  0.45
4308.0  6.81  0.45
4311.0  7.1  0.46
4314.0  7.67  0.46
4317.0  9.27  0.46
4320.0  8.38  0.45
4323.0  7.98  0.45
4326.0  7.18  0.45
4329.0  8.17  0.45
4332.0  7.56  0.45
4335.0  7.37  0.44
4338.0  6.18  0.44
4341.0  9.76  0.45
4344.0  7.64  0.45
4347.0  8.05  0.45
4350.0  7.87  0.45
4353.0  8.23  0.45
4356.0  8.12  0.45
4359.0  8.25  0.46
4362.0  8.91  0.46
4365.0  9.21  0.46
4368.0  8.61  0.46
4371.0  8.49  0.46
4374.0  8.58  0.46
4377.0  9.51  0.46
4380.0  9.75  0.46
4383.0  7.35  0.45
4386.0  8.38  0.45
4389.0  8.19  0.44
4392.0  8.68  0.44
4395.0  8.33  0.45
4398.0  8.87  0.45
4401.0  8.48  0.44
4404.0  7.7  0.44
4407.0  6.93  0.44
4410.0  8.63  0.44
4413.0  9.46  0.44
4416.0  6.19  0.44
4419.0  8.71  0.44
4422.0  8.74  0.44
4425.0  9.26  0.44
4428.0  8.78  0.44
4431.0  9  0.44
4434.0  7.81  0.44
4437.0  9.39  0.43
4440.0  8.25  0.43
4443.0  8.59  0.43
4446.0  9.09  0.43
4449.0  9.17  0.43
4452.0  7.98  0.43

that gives 0.4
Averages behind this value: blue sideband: 7.78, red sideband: 8.37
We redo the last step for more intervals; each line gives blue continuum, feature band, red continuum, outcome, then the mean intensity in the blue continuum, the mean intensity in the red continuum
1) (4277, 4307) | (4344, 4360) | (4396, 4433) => 0.23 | 7.96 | 8.39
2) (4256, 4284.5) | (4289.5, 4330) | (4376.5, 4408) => 3.59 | 8.43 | 8.37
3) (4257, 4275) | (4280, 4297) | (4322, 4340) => -0.58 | 8.38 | 7.46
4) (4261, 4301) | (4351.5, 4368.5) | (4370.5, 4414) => -0.30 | 8.23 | 8.48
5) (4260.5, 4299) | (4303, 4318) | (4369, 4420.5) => 1.28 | 8.3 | 8.37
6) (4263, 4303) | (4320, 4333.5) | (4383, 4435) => 0.69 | 8.15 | 8.34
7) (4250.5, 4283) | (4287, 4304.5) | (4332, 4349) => 1.14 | 8.29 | 7.78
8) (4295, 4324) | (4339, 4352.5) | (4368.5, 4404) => -0.31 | 7.61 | 8.56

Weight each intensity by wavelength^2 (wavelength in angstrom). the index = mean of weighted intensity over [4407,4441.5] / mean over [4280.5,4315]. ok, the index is 1.17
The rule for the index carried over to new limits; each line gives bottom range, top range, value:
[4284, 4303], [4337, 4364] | 1.07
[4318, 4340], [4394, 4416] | 1.11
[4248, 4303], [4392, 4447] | 1.11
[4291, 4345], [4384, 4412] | 1.11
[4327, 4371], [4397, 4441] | 1.07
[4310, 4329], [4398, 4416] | 1.06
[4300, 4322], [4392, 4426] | 1.13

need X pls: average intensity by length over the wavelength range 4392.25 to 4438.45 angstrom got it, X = 8.42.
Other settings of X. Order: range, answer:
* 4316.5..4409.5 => 8.25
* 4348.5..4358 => 8.08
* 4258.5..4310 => 8.01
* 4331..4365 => 8.05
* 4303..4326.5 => 7.75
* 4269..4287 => 8.34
